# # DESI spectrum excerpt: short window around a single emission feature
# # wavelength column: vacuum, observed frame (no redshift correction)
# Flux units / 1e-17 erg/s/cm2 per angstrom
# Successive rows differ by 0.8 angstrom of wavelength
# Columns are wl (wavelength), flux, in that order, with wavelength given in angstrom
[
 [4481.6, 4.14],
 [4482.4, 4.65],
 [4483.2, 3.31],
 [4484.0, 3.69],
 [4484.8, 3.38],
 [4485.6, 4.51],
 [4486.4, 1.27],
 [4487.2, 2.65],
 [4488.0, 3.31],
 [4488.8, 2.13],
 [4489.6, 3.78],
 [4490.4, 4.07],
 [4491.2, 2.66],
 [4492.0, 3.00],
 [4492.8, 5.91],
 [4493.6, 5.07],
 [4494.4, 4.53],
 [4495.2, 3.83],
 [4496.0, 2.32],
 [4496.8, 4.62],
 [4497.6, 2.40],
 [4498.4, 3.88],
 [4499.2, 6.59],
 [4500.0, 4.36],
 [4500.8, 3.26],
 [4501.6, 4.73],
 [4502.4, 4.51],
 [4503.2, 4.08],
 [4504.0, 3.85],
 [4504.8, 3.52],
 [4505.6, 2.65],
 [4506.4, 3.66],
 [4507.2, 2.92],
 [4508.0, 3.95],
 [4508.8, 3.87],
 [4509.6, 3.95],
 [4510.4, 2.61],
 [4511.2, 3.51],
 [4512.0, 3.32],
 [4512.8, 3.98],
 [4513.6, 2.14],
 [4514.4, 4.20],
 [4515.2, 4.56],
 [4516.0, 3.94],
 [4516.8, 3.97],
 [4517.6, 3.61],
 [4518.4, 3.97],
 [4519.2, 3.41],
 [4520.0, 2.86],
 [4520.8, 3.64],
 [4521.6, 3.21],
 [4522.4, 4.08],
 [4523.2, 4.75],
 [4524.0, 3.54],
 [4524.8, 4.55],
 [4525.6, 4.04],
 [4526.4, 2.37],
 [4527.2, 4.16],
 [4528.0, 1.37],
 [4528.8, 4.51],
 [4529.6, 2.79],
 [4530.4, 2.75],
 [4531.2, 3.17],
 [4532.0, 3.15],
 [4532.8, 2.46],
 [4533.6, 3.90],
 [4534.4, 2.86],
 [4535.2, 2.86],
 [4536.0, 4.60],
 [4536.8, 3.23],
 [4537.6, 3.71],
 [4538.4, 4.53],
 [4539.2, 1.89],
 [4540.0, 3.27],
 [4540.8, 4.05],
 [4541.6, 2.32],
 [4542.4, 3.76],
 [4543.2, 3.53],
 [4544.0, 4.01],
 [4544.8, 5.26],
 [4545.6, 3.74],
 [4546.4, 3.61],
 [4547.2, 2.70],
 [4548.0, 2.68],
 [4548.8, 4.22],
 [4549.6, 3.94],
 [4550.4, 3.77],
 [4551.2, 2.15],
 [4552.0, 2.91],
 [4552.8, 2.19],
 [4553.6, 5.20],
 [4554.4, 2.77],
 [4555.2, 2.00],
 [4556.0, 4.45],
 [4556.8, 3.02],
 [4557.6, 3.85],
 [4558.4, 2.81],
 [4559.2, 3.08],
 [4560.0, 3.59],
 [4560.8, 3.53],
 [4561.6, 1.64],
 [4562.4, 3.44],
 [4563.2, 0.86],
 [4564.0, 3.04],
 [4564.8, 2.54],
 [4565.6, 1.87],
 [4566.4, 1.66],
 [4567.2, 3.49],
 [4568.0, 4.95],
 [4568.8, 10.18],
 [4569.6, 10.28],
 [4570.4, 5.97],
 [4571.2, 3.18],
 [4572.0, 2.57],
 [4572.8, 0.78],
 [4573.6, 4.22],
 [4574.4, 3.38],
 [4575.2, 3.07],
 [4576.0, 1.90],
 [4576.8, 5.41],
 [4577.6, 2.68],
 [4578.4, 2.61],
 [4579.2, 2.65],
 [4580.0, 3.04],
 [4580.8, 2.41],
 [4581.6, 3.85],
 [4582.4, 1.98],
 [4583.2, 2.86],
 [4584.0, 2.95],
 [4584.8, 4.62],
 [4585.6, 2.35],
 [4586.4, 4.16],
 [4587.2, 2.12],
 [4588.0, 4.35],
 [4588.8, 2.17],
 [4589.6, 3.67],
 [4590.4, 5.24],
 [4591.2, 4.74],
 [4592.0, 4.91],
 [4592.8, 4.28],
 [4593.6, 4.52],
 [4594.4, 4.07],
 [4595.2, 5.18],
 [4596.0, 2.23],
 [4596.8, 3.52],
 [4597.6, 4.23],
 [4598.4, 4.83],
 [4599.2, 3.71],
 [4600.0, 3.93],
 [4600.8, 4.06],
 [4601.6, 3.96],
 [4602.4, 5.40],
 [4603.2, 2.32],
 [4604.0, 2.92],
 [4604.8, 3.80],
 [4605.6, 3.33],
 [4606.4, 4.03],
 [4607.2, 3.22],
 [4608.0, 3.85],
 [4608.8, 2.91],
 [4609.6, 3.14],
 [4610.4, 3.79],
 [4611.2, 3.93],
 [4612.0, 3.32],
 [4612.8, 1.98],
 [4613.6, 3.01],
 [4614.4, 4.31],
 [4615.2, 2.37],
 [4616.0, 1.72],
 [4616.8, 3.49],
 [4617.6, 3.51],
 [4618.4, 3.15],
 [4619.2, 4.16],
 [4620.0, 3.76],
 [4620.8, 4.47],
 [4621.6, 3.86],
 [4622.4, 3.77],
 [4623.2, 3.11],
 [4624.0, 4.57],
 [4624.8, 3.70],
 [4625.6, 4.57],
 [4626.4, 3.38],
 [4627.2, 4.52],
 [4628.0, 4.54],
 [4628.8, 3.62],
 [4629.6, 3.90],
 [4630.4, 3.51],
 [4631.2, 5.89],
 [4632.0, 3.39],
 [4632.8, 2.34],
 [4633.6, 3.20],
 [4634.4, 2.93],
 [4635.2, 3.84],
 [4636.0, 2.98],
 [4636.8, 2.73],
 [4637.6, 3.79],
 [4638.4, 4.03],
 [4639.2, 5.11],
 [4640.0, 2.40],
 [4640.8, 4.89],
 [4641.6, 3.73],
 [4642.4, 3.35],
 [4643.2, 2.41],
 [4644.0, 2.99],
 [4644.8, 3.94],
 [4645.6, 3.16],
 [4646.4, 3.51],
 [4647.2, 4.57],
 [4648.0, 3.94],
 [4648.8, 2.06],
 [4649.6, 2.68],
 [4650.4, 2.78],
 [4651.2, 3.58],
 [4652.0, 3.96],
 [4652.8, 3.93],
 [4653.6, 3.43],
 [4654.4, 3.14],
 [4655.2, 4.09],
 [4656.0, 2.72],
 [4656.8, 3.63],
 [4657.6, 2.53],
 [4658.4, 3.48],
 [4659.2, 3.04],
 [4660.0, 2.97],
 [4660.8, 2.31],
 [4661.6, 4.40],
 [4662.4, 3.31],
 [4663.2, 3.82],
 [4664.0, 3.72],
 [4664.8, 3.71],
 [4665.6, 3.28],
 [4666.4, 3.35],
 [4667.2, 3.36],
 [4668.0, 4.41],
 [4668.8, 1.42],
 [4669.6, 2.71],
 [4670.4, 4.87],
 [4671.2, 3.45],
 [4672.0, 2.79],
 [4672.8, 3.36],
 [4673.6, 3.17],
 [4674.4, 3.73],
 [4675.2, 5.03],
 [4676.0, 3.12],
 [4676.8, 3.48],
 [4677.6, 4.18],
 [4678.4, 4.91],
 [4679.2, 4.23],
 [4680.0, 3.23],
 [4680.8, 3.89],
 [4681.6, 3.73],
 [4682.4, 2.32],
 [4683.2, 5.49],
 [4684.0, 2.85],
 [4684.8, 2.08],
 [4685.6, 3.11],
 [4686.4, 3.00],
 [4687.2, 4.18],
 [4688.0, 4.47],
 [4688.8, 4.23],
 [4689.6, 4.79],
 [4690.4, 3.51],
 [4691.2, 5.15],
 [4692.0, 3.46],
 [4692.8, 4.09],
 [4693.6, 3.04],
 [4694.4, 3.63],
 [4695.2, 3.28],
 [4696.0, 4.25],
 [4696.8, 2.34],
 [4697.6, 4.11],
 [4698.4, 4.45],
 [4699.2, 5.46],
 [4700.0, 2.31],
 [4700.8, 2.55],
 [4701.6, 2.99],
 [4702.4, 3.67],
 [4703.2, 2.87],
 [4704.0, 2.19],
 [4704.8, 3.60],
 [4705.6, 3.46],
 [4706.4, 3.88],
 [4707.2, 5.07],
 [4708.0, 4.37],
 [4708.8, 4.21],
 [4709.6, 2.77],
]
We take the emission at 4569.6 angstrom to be H-gamma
